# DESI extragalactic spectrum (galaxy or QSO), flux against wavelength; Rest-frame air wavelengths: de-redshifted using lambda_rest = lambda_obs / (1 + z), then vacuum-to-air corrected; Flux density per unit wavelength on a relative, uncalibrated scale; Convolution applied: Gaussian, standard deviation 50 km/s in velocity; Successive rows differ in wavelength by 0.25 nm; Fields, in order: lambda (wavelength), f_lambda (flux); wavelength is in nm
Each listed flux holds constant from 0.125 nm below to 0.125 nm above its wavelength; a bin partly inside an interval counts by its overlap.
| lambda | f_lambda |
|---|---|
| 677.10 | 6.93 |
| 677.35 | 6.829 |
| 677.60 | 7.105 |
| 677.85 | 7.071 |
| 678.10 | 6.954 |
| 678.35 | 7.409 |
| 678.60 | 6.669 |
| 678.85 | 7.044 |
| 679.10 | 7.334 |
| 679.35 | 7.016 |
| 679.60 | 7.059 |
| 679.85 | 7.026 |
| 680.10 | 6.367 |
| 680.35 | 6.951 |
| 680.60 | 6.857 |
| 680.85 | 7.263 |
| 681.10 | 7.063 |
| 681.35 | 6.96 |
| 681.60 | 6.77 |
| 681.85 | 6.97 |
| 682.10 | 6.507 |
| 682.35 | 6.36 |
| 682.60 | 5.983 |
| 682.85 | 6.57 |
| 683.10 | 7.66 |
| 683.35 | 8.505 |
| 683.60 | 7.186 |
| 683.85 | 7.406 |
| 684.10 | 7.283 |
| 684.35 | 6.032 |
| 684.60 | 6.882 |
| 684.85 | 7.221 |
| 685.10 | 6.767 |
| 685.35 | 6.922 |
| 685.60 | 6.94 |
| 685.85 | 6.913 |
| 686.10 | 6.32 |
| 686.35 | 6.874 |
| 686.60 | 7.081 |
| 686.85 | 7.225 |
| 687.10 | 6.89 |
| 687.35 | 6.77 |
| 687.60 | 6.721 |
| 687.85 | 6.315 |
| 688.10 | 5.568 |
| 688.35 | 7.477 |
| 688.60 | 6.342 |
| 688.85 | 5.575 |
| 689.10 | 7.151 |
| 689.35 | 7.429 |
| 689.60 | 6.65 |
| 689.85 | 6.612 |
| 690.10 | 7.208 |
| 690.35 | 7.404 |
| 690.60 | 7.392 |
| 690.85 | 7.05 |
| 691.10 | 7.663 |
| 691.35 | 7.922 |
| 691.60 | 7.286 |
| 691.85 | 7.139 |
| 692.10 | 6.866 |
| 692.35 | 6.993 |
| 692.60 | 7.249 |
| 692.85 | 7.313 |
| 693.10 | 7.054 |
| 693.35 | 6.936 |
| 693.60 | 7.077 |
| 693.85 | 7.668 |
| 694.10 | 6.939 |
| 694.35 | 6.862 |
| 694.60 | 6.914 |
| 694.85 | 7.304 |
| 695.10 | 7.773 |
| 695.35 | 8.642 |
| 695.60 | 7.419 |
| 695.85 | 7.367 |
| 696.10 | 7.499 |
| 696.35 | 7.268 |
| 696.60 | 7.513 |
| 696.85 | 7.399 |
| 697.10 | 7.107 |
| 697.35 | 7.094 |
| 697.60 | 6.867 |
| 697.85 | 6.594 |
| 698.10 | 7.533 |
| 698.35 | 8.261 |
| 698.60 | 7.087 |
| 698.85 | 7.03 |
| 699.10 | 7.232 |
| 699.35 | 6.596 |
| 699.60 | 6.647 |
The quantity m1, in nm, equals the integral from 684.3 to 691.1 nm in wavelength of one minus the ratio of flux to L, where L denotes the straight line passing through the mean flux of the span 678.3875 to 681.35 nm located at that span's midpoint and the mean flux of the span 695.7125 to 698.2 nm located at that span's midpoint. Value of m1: 0.25 nm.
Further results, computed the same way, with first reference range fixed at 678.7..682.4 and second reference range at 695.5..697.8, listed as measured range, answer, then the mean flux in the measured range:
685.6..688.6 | 0.14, 6.73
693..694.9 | 0.03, 7.09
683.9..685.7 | 0.03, 6.89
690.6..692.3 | -0.04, 7.31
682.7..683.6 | -0.07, 7.48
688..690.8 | 0.11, 6.82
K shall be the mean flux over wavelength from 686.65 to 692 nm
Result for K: 6.94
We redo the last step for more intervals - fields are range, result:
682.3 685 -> 7.02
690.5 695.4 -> 7.28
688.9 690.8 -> 7.06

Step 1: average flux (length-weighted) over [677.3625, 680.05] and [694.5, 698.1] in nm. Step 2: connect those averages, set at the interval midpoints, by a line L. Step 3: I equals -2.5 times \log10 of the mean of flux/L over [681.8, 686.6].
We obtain 0.034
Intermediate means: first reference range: 7.04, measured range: 6.91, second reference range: 7.35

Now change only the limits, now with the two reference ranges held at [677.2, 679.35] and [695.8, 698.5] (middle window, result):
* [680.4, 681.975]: 0.017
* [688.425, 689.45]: 0.087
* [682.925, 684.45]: -0.033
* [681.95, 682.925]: 0.121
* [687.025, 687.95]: 0.079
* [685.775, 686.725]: 0.058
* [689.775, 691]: 0.008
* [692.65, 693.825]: 0.016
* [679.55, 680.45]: 0.038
